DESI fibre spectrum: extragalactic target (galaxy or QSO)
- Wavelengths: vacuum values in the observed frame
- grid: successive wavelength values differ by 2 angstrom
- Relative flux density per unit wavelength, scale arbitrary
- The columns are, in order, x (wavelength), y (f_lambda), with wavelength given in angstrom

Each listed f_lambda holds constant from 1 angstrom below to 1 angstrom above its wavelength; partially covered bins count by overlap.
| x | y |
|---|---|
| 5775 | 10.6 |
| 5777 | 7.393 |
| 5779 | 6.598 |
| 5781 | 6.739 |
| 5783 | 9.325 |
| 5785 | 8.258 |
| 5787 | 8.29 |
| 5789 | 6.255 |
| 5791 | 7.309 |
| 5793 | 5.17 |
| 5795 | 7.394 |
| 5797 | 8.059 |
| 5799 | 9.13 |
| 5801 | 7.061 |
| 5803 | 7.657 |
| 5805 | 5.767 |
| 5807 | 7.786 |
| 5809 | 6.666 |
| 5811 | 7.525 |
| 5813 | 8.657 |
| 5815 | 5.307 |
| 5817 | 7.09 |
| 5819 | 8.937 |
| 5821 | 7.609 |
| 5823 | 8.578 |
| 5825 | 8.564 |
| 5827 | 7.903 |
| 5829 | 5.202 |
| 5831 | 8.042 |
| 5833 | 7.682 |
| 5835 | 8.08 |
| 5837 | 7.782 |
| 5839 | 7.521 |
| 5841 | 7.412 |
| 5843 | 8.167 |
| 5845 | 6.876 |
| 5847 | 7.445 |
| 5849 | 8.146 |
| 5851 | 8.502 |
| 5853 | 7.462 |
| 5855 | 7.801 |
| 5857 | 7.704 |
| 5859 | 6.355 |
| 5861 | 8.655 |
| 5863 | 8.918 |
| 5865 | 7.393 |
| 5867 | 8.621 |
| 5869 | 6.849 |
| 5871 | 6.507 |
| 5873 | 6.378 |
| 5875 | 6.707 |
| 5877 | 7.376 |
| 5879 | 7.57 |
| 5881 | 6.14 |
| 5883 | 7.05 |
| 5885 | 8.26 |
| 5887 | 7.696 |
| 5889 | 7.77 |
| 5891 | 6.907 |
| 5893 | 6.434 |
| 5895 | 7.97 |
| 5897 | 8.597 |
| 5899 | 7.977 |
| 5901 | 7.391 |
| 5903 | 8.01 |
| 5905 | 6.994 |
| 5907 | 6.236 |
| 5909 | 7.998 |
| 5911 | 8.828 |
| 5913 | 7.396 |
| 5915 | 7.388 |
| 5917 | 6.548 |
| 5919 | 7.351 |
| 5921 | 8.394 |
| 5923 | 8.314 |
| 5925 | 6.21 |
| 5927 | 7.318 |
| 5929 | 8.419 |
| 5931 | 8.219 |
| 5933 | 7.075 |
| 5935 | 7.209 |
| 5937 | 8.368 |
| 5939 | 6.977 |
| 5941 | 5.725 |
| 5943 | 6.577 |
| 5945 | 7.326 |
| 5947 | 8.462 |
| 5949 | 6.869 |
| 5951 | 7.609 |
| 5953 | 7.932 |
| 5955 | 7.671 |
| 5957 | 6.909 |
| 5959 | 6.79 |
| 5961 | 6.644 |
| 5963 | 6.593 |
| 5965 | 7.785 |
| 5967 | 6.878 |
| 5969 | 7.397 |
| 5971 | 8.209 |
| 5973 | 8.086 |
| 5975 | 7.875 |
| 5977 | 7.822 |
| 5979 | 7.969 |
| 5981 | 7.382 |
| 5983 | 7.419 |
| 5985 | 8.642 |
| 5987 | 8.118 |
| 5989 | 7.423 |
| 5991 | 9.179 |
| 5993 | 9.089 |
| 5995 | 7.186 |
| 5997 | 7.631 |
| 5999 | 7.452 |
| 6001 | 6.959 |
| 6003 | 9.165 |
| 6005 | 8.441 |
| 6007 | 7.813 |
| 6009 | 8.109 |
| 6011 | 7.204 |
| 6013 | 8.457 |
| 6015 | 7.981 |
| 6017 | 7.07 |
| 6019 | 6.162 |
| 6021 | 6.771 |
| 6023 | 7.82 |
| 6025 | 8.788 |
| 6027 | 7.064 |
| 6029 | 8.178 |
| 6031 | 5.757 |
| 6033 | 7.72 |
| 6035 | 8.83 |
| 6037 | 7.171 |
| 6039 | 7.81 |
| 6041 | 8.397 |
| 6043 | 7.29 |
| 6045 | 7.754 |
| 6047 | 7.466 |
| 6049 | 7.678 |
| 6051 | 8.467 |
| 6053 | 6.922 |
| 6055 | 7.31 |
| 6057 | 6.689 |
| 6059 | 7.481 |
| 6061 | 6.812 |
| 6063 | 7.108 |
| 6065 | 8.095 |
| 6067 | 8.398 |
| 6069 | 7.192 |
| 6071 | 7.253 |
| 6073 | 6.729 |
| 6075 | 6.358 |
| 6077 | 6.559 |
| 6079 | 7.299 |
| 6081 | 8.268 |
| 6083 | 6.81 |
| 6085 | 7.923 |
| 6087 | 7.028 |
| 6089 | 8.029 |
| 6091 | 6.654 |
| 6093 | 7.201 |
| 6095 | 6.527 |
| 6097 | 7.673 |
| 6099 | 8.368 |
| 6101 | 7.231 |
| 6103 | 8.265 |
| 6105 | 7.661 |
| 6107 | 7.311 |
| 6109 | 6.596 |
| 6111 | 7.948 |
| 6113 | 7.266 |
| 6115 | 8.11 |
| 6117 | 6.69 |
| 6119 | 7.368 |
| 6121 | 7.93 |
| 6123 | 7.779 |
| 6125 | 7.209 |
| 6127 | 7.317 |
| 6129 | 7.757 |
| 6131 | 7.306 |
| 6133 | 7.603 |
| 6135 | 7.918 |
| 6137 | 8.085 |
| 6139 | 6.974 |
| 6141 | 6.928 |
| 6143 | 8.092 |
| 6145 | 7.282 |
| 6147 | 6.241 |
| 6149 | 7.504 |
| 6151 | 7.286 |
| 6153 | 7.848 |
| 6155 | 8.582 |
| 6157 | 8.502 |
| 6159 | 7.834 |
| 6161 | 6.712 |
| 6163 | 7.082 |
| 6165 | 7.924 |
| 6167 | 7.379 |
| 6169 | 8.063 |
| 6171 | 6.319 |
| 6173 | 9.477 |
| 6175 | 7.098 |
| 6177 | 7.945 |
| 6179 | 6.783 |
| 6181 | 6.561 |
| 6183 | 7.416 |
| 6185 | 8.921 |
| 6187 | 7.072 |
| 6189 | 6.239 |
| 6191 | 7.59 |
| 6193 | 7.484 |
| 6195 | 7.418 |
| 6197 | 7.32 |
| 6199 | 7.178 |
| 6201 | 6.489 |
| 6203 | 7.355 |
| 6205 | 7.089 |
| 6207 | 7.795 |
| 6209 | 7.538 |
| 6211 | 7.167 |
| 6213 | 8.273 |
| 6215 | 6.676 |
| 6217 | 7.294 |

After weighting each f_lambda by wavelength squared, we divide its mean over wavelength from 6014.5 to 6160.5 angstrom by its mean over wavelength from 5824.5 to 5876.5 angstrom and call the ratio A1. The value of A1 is 1.1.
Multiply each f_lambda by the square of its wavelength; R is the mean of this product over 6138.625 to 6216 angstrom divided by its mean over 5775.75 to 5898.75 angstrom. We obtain 1.1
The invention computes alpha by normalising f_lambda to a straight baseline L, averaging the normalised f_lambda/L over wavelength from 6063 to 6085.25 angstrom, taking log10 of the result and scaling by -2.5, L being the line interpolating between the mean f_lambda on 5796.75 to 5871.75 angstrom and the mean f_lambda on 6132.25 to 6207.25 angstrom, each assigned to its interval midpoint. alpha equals 0.03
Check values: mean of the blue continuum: 7.62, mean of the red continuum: 7.45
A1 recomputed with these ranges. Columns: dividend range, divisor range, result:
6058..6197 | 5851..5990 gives 1.07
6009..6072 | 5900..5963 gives 1.06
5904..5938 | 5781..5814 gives 1.05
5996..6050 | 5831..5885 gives 1.08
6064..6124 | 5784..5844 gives 1.09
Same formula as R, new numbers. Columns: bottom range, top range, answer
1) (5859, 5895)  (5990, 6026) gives 1.12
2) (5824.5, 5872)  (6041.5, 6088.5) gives 1.04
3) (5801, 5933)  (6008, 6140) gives 1.06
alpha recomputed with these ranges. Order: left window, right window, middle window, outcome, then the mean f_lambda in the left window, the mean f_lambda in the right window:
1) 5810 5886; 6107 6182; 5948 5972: 0.037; 7.55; 7.49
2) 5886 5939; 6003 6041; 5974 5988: -0.035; 7.57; 7.68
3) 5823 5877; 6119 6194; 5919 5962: 0.026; 7.58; 7.51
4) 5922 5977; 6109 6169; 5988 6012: -0.076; 7.39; 7.53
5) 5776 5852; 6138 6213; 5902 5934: -0.007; 7.52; 7.43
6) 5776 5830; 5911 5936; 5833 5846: -0.027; 7.42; 7.54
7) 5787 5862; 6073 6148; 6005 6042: -0.031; 7.5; 7.38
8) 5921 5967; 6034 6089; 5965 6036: -0.054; 7.33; 7.46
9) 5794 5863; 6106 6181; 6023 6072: -0.005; 7.62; 7.5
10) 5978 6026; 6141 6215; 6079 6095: 0.043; 7.84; 7.45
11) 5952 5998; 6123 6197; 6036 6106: 0.023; 7.68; 7.49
